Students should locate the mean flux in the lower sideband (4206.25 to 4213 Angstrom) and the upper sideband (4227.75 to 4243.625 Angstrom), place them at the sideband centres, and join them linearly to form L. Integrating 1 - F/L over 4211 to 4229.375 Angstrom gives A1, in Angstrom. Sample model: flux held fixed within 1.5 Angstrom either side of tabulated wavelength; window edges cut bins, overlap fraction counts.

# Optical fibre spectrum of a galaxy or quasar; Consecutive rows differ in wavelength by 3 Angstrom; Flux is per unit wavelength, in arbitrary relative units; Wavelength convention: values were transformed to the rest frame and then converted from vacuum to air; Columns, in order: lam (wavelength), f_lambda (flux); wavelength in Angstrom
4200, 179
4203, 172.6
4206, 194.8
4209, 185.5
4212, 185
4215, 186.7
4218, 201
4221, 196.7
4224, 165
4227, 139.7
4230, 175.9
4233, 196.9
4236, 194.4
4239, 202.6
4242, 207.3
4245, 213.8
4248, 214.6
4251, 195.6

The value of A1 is 1.0 Angstrom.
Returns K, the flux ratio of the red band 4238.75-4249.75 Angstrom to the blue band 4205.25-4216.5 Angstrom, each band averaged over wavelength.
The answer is 1.12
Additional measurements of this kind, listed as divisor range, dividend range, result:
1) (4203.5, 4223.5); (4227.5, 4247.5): 1.04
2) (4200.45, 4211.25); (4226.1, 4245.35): 1.03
